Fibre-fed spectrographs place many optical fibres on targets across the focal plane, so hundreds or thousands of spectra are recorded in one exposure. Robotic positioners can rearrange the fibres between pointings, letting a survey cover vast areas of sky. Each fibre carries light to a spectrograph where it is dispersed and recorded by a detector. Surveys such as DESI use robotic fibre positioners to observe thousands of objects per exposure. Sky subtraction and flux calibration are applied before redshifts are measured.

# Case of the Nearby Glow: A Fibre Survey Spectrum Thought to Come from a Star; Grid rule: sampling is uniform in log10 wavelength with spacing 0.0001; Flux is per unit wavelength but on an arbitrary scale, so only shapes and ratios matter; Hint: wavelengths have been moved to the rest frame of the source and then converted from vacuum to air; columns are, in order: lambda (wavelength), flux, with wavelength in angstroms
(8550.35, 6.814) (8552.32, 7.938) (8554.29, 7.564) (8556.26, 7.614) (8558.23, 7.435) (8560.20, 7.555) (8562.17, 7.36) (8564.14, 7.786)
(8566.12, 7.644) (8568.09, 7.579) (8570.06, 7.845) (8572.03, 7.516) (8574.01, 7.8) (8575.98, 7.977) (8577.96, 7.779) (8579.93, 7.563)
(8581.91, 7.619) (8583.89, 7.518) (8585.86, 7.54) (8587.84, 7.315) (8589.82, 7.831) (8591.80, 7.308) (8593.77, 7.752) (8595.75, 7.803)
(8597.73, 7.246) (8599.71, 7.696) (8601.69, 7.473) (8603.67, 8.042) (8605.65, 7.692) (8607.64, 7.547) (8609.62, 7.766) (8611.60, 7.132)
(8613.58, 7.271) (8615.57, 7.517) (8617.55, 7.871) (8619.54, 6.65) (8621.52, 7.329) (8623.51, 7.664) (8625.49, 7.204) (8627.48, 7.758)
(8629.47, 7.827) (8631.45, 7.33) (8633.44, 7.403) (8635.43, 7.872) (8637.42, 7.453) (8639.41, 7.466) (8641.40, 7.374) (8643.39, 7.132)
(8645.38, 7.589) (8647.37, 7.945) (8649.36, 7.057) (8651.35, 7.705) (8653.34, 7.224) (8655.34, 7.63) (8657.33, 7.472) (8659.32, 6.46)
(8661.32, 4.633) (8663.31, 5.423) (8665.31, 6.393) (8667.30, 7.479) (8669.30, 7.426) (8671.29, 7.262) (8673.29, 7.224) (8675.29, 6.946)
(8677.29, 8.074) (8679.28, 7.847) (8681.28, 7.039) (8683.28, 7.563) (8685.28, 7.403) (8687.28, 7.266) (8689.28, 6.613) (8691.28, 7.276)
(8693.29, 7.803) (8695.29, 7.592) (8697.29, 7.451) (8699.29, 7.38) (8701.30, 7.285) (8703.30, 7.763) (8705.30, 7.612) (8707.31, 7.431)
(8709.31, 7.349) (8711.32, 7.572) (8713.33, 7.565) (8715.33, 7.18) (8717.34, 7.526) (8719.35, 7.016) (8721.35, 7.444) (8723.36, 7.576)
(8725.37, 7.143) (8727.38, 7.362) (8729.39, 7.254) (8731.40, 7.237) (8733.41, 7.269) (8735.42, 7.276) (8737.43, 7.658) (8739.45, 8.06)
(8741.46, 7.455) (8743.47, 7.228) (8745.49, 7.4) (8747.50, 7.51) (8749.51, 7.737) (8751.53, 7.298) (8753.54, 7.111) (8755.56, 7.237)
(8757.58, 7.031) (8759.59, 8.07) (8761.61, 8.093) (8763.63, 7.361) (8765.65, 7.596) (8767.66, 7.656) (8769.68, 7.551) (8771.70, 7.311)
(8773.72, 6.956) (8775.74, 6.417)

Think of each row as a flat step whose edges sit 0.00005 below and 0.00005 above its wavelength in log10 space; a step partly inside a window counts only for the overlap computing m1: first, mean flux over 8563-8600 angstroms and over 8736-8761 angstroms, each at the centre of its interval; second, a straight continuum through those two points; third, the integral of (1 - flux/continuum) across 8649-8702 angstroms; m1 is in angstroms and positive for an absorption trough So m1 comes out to 2.9 angstroms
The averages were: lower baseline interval 7.64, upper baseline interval 7.49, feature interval 7.15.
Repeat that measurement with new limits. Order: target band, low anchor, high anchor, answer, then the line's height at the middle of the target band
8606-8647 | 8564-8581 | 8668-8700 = 0.5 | 7.56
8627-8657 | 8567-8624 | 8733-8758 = 0.0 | 7.52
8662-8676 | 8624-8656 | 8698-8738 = 1.2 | 7.46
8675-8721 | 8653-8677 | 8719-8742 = -2.0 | 7.12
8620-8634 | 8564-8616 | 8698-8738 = 0.1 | 7.55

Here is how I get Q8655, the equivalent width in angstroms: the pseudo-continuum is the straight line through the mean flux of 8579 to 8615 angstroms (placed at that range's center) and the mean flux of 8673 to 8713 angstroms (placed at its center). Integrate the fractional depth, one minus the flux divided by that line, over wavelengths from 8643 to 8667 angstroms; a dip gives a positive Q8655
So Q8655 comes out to 1.9 angstroms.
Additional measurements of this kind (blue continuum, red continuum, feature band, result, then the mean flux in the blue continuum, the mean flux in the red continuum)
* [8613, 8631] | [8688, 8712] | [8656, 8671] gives 1.83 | 7.45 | 7.42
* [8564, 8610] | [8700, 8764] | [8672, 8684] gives 0.12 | 7.65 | 7.44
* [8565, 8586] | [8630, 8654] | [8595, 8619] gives 0.04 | 7.68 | 7.48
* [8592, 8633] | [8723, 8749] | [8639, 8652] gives 0.06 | 7.52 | 7.42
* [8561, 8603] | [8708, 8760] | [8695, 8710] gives -0.07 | 7.62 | 7.4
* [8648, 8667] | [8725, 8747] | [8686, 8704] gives -0.83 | 6.72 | 7.4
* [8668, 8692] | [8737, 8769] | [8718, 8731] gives 0.26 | 7.33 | 7.53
